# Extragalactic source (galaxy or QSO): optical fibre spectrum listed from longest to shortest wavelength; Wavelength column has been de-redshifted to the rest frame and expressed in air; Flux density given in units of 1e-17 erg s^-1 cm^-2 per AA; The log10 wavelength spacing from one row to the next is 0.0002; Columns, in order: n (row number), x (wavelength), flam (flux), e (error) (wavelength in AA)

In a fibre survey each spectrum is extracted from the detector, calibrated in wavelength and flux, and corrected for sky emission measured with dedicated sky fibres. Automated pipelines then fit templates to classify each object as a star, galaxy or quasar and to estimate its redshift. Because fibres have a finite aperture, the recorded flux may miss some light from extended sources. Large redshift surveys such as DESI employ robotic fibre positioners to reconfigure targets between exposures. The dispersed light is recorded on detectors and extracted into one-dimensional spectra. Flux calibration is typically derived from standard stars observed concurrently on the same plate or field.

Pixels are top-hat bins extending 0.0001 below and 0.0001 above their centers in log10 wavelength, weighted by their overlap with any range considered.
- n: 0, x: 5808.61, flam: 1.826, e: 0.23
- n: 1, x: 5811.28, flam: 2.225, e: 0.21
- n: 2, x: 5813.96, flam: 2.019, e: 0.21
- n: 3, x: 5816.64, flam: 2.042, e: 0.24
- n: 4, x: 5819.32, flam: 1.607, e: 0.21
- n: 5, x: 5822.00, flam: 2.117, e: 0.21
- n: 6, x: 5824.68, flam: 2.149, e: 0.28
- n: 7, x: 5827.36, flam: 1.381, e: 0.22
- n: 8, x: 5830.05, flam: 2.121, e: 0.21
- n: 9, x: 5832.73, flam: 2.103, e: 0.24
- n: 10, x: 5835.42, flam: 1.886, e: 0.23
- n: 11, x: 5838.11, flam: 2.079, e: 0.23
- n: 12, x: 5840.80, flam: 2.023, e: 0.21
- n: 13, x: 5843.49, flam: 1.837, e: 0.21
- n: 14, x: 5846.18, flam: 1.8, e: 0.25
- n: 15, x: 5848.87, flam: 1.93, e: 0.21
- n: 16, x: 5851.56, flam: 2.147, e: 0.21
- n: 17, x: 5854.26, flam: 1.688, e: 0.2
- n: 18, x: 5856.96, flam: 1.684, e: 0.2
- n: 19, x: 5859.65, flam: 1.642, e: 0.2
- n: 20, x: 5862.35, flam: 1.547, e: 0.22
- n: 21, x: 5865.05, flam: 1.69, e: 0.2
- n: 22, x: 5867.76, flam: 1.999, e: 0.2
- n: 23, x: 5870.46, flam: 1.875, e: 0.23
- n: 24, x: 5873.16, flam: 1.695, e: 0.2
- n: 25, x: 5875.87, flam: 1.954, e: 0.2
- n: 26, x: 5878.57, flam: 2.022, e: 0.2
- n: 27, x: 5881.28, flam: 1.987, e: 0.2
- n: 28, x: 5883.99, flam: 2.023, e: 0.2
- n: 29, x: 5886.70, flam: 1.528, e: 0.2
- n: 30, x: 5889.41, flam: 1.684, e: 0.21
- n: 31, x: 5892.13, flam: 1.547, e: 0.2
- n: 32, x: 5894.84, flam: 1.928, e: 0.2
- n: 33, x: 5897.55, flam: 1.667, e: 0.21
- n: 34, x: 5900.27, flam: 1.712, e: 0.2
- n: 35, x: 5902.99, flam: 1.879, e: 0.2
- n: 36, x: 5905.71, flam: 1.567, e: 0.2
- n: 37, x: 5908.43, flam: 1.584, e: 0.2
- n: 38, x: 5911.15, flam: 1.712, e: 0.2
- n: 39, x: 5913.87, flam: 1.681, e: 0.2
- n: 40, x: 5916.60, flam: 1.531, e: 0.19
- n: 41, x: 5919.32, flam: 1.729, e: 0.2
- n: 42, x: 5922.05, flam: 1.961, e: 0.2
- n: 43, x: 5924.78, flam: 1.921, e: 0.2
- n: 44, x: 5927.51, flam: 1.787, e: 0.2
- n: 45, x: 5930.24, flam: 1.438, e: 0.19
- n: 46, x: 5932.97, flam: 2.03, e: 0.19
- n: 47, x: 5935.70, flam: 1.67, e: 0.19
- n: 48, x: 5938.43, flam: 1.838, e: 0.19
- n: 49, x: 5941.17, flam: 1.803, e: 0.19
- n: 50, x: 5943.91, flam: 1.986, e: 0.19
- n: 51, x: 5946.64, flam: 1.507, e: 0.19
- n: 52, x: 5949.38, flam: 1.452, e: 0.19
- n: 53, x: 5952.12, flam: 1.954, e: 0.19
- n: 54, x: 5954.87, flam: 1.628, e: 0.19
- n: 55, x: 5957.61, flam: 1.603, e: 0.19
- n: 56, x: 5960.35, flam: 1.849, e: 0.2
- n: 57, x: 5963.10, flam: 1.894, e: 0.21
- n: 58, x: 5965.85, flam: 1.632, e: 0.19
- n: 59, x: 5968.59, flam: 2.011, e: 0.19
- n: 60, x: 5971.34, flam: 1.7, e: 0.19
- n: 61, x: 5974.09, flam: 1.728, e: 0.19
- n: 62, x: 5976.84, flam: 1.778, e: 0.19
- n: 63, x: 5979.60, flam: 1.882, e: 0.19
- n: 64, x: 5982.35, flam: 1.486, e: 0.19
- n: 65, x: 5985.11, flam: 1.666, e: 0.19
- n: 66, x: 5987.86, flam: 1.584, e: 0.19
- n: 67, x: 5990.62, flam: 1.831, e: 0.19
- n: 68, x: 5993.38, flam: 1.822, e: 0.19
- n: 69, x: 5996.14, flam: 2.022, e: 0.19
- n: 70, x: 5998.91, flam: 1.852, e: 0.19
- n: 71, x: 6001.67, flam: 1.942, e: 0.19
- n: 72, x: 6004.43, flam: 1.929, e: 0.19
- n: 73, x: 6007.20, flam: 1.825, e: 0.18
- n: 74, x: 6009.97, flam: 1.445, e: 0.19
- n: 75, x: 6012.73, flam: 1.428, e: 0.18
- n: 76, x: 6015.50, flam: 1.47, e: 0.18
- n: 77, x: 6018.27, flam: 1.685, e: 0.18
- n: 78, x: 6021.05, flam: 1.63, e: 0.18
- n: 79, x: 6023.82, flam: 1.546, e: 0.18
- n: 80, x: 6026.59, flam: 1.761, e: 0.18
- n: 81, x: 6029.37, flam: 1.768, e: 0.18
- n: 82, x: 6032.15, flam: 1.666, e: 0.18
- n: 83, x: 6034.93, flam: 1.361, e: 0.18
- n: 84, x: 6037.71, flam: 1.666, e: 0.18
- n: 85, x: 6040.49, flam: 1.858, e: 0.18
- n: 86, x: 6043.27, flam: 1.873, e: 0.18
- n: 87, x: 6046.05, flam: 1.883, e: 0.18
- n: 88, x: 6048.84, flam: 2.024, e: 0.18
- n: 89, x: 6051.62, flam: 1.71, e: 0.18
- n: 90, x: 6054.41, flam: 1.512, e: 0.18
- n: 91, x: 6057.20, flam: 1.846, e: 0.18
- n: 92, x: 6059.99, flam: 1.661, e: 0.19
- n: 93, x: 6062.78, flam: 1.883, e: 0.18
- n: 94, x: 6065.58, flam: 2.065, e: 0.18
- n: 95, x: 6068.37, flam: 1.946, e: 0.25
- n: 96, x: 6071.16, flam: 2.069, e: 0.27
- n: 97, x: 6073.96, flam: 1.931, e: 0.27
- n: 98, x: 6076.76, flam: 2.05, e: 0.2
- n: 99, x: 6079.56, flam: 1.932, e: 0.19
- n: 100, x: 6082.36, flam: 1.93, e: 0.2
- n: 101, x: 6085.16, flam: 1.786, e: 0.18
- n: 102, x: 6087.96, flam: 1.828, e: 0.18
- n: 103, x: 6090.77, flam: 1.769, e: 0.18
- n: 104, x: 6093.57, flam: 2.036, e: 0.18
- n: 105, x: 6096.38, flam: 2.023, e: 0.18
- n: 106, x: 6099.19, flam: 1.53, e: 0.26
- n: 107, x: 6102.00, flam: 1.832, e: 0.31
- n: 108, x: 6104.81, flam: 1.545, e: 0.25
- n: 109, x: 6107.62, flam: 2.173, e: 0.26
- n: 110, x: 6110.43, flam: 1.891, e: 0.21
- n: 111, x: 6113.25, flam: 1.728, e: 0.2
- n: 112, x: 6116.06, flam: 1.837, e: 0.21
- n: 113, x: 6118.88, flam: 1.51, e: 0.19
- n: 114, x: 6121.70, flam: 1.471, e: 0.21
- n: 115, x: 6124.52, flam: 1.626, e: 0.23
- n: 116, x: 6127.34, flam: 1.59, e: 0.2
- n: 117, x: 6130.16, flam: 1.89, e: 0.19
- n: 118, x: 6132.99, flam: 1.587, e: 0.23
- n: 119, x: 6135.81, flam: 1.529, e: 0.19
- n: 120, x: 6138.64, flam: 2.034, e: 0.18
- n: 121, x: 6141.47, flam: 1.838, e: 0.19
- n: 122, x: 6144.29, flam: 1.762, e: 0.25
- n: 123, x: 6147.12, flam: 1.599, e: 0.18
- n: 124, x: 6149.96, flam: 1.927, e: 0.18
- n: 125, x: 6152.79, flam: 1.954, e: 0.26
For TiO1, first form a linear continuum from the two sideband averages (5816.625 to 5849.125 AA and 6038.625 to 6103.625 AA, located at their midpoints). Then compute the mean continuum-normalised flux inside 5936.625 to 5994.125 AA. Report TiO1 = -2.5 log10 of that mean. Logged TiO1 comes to 0.09 mag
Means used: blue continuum 1.92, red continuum 1.87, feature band 1.74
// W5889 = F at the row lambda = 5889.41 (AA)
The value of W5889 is 1.684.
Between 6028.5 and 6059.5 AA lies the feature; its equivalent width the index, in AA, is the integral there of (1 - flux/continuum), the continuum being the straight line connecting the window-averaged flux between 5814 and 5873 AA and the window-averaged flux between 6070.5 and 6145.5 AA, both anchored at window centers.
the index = 1.4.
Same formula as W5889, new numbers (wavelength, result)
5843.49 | 1.837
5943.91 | 1.986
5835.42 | 1.886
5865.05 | 1.69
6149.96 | 1.927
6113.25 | 1.728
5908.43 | 1.584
